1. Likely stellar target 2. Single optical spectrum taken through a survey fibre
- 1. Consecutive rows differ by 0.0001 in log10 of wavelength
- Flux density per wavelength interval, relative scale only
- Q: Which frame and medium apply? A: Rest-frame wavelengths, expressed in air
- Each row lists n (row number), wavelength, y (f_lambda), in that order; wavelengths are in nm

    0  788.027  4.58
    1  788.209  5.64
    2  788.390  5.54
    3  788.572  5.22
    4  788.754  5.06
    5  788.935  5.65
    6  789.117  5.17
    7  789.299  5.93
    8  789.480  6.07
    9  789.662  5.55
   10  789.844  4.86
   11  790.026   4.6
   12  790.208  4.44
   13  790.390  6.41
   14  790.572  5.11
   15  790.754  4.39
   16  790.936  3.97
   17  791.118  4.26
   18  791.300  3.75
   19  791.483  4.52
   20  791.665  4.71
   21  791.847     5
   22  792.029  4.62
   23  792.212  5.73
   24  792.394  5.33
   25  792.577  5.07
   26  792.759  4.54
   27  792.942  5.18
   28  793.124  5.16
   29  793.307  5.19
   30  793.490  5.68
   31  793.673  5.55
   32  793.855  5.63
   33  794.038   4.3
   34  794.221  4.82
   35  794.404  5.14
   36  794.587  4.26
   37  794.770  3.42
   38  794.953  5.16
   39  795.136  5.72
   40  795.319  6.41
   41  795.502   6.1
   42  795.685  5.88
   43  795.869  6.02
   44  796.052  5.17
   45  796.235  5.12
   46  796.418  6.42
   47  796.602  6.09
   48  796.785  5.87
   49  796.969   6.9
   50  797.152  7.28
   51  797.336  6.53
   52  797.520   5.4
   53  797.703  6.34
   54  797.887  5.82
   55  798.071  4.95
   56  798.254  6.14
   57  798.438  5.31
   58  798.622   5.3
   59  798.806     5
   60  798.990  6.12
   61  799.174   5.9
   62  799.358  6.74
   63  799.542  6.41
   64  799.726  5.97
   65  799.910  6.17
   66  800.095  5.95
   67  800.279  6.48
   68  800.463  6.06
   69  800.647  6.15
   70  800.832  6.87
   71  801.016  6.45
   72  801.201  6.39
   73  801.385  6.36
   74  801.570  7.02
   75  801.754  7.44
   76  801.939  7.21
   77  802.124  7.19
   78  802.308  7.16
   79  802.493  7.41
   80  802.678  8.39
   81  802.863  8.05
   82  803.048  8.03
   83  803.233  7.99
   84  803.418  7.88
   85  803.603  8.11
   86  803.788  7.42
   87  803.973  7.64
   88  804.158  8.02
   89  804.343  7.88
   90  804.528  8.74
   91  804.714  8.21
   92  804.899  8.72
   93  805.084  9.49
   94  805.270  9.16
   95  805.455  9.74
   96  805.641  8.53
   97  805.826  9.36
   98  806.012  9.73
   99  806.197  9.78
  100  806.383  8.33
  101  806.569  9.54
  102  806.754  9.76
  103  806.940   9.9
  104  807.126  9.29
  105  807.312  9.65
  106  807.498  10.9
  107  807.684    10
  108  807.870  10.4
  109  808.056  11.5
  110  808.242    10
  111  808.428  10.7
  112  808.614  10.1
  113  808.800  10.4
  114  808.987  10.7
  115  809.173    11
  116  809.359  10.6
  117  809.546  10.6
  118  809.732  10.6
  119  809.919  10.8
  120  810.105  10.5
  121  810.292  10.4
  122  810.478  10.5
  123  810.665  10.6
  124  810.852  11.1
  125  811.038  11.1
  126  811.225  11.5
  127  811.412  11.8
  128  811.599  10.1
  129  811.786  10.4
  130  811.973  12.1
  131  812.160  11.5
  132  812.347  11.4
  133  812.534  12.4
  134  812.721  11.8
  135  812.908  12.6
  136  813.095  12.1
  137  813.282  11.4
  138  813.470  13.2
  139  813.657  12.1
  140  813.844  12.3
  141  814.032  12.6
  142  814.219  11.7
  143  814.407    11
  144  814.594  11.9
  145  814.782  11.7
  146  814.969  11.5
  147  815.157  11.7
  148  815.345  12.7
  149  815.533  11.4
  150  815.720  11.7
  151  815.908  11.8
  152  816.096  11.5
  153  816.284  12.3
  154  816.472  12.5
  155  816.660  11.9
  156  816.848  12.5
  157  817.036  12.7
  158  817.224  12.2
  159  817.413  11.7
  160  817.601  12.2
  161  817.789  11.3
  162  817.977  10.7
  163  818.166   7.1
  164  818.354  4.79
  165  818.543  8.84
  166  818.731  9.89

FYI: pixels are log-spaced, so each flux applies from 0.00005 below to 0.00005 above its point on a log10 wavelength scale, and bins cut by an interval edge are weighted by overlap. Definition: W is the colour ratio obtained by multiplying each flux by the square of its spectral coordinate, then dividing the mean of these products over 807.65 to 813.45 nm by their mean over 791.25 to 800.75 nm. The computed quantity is 2.1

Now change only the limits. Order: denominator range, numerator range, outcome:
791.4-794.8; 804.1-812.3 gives 2.11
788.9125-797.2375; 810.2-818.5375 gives 2.29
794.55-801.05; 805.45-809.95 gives 1.75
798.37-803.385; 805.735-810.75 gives 1.56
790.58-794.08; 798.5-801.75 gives 1.30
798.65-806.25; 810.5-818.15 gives 1.61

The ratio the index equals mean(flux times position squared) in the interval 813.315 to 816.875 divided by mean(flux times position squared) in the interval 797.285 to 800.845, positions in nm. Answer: 2.09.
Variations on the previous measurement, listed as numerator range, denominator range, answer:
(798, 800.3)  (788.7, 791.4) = 1.20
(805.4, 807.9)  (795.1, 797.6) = 1.62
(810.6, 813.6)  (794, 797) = 2.21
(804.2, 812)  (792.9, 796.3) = 1.98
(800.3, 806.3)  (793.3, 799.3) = 1.43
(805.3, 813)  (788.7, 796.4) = 2.14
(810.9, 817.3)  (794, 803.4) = 1.98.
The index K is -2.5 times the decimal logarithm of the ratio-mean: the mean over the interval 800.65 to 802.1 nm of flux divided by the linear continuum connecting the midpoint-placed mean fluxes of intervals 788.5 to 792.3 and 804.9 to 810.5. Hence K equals 0.20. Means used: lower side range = 5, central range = 6.79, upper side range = 10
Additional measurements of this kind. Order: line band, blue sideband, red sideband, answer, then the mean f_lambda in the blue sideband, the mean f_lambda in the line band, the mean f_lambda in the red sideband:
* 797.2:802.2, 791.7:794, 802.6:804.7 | 0.13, 5.19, 6.22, 8.02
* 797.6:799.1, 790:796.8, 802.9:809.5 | 0.20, 5.12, 5.63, 9.35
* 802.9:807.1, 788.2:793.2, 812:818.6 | 0.01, 5.04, 8.73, 11.5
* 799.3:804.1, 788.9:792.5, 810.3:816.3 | 0.17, 4.99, 7.05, 11.6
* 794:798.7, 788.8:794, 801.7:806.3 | 0.13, 5.07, 5.63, 8.3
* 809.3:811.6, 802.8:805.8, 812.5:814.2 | 0.02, 8.38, 10.8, 12.3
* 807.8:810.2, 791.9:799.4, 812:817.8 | -0.06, 5.53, 10.6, 12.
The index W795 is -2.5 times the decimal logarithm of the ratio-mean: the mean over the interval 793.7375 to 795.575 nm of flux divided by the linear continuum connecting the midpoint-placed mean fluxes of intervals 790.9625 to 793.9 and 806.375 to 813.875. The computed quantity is 0.12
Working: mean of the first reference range 4.96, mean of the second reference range 10.9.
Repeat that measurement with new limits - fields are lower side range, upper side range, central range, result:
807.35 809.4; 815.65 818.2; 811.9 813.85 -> -0.09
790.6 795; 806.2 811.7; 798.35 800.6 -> 0.20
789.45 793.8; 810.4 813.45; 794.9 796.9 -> 0.09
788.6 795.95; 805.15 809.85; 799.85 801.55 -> 0.23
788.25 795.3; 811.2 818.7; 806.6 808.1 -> -0.08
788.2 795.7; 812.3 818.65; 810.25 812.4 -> -0.07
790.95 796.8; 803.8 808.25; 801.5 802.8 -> 0.08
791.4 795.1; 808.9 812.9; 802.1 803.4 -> 0.06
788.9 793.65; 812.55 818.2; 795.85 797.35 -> 0.07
